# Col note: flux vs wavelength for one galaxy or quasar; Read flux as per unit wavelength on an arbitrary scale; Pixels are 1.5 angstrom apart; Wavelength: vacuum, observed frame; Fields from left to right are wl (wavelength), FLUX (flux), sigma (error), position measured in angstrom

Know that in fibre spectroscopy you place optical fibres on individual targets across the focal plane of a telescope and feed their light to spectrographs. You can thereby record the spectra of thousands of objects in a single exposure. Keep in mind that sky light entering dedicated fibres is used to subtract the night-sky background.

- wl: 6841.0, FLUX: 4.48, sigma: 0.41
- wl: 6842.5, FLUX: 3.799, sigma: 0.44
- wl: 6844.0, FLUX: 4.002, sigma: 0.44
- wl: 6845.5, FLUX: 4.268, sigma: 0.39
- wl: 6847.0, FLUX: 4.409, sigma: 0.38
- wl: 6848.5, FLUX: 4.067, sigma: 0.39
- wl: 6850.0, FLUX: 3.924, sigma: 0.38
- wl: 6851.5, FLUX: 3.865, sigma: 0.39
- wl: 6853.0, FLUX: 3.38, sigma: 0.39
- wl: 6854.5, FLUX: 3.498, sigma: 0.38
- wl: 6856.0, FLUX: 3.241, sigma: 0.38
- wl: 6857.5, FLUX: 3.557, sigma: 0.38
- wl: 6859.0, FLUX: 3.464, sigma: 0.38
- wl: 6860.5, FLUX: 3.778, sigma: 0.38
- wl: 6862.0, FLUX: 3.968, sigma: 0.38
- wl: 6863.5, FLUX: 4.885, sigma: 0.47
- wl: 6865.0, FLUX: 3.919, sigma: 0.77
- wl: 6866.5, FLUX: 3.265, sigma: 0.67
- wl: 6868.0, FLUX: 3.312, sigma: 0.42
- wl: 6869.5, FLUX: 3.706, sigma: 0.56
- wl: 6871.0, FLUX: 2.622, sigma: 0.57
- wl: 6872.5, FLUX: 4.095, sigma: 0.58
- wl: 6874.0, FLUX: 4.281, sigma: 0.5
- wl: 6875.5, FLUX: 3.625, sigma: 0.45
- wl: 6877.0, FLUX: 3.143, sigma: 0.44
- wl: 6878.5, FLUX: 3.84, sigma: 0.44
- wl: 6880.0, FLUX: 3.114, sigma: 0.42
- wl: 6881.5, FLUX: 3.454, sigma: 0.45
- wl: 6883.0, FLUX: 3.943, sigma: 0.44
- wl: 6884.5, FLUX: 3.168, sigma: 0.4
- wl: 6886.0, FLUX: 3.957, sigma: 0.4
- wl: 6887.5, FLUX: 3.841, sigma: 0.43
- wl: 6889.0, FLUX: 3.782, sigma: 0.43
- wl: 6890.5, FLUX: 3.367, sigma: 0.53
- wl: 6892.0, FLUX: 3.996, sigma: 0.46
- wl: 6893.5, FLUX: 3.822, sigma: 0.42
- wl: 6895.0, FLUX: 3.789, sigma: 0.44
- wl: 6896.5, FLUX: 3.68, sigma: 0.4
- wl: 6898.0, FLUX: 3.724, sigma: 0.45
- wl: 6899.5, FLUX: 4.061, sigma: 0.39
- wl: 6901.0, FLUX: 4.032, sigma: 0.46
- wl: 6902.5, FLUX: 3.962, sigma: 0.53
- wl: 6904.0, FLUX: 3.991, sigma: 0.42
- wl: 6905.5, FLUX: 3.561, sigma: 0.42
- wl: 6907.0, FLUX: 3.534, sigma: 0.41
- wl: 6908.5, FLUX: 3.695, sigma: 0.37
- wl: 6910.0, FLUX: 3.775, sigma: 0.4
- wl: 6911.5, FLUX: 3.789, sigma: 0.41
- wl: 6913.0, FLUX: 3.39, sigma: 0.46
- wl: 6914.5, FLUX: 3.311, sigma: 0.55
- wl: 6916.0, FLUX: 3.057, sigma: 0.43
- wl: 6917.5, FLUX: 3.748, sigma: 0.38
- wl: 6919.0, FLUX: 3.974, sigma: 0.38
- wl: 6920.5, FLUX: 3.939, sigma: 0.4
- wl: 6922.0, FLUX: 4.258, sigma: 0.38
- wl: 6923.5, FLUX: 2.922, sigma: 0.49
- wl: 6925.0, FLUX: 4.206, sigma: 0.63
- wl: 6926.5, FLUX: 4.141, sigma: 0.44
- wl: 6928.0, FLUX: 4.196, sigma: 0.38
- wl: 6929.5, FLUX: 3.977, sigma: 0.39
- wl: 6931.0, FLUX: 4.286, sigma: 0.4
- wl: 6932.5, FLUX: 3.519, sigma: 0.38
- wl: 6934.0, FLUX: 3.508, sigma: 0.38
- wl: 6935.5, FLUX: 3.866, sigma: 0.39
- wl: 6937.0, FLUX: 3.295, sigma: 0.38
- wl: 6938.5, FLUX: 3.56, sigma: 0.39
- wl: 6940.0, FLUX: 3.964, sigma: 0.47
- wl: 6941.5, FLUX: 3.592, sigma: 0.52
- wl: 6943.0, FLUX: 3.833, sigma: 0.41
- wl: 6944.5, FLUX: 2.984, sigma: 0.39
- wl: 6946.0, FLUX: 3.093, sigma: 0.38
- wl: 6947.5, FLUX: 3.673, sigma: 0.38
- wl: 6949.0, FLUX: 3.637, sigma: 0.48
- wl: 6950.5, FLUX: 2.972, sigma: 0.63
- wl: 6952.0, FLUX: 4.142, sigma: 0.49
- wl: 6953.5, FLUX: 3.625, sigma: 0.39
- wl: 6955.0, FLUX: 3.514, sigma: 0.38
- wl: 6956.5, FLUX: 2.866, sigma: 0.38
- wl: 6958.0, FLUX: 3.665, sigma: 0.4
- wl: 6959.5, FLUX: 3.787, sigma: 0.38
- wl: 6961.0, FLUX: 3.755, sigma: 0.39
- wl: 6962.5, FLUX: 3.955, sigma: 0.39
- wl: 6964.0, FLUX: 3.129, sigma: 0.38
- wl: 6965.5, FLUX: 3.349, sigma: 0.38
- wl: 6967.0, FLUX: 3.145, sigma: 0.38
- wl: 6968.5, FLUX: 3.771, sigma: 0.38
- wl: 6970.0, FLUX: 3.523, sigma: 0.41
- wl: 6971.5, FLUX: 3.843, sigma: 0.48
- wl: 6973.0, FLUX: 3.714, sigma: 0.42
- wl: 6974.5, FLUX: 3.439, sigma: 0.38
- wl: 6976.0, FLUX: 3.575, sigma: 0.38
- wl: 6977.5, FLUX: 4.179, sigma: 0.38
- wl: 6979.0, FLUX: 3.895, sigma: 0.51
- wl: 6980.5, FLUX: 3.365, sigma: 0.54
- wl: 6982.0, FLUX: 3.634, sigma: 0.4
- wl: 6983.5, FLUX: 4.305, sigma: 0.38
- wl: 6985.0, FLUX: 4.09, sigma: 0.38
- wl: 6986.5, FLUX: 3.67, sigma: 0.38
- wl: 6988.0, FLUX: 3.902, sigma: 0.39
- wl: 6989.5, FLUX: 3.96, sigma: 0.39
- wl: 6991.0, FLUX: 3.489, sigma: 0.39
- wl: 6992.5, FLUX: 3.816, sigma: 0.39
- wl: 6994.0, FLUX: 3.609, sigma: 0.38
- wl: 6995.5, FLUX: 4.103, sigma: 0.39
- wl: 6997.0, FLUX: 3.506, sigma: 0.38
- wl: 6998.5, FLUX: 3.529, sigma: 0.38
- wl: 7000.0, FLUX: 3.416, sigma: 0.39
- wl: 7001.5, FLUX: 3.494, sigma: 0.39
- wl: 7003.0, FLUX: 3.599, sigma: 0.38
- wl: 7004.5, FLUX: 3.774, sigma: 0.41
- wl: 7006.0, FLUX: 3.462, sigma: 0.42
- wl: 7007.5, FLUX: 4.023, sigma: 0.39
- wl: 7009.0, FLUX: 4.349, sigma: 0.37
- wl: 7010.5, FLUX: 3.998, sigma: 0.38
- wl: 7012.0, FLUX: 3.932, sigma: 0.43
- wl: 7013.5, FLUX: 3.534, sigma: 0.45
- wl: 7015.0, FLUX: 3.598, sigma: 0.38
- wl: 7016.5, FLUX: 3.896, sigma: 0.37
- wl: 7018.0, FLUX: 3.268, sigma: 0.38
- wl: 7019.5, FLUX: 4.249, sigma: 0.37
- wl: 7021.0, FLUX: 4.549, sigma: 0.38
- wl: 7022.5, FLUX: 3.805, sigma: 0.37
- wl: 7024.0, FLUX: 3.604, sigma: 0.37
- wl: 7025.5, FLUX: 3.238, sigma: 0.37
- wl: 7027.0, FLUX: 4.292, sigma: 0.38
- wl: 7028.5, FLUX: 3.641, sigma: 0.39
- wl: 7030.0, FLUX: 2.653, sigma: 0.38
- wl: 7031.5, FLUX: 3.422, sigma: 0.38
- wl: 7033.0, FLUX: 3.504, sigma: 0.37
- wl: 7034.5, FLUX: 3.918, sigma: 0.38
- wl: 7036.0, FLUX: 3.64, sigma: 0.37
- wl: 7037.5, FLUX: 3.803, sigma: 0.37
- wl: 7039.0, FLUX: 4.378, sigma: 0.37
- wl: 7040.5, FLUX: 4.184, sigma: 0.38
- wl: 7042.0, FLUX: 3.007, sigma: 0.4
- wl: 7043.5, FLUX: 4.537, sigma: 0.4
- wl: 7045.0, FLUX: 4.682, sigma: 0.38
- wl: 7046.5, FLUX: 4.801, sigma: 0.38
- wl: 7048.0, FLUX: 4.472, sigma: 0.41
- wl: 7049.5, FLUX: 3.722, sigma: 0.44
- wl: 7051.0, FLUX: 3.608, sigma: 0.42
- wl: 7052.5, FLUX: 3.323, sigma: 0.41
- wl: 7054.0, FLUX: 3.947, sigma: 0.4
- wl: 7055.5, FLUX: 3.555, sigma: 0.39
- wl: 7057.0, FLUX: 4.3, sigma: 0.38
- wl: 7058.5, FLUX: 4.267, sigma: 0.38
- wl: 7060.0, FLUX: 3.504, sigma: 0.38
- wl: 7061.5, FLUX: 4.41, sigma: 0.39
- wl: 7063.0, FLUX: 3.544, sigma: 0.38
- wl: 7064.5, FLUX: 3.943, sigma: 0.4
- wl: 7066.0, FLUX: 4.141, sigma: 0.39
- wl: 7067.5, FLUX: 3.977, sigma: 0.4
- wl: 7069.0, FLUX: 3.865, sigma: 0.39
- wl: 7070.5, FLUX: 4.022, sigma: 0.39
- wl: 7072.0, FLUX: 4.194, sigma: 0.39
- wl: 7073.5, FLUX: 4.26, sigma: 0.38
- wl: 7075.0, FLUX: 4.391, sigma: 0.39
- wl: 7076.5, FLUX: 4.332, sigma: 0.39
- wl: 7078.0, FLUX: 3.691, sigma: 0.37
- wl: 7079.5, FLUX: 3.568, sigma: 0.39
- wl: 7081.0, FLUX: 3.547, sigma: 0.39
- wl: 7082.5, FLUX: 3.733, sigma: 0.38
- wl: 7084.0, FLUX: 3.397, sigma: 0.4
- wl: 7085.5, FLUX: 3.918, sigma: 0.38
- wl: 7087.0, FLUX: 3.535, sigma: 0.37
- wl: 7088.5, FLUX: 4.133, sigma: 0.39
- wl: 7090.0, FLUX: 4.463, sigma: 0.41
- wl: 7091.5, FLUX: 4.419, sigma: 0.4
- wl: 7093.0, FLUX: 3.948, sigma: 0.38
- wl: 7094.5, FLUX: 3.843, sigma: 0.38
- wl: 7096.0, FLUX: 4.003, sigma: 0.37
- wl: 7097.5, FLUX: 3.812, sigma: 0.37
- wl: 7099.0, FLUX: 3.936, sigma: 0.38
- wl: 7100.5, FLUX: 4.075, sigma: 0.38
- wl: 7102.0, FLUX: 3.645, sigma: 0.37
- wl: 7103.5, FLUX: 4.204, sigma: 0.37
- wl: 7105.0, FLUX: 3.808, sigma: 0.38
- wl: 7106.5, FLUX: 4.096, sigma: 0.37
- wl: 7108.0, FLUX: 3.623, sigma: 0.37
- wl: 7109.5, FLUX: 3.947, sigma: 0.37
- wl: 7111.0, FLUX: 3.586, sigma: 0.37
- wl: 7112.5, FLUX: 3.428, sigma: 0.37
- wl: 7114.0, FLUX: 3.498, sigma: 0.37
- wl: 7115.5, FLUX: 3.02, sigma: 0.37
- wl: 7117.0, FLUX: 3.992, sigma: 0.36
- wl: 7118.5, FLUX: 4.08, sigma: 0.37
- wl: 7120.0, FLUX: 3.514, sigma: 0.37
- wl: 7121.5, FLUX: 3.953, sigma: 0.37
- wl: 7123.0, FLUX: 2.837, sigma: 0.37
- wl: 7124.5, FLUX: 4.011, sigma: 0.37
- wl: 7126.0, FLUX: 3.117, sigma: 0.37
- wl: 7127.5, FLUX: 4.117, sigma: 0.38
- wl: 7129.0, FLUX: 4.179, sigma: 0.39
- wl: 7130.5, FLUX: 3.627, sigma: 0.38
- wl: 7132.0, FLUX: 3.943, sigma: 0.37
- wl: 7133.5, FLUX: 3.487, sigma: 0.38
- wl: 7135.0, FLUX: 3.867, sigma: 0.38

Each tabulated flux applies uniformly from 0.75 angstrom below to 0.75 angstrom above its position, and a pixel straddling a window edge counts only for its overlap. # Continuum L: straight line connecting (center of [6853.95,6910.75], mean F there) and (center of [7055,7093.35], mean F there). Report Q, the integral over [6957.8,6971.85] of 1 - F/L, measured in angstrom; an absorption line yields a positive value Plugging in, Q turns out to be 0.85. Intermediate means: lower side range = 3.7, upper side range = 3.97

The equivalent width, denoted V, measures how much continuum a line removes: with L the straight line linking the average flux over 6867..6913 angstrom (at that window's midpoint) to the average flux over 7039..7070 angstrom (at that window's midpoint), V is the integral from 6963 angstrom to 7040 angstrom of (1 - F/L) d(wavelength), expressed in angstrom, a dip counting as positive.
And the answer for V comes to 3.5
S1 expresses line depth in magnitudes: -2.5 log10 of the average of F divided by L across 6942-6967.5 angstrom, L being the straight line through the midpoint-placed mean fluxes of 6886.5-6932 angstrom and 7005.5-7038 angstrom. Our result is 0.09 mag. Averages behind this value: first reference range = 3.79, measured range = 3.48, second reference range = 3.75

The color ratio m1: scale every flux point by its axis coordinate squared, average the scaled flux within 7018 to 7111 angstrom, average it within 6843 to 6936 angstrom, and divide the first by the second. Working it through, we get 1.1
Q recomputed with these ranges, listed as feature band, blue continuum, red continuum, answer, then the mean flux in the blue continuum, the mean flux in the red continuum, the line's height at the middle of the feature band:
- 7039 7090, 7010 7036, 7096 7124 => -3.4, 3.71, 3.74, 3.72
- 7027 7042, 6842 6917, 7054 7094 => 0.9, 3.71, 3.96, 3.91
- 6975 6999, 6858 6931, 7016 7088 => 0.2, 3.74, 3.88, 3.82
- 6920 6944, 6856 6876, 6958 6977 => -1.1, 3.71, 3.59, 3.63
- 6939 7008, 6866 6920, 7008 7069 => 2.6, 3.65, 3.88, 3.78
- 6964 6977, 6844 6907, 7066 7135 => 0.9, 3.74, 3.84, 3.78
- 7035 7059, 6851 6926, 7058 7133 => -1.2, 3.69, 3.86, 3.82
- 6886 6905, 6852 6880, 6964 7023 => -0.9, 3.63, 3.74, 3.66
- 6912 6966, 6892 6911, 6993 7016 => 2.1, 3.81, 3.73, 3.78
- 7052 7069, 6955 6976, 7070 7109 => -0.3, 3.53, 3.95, 3.85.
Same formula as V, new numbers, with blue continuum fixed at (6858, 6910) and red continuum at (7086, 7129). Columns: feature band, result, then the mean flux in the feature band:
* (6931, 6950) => 0.9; 3.57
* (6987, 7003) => 0.4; 3.68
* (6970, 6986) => -0.1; 3.79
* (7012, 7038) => 0.6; 3.69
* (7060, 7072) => -0.5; 3.97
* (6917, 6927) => -0.4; 3.88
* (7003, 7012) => -0.3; 3.9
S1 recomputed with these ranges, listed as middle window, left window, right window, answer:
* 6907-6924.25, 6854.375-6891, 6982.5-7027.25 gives 0.02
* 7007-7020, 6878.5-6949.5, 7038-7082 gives 0.01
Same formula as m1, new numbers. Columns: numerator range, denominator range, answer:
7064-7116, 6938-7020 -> 1.09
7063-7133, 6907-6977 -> 1.11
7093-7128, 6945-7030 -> 1.05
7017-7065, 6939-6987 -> 1.09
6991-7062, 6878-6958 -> 1.07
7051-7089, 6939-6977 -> 1.13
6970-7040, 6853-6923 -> 1.05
